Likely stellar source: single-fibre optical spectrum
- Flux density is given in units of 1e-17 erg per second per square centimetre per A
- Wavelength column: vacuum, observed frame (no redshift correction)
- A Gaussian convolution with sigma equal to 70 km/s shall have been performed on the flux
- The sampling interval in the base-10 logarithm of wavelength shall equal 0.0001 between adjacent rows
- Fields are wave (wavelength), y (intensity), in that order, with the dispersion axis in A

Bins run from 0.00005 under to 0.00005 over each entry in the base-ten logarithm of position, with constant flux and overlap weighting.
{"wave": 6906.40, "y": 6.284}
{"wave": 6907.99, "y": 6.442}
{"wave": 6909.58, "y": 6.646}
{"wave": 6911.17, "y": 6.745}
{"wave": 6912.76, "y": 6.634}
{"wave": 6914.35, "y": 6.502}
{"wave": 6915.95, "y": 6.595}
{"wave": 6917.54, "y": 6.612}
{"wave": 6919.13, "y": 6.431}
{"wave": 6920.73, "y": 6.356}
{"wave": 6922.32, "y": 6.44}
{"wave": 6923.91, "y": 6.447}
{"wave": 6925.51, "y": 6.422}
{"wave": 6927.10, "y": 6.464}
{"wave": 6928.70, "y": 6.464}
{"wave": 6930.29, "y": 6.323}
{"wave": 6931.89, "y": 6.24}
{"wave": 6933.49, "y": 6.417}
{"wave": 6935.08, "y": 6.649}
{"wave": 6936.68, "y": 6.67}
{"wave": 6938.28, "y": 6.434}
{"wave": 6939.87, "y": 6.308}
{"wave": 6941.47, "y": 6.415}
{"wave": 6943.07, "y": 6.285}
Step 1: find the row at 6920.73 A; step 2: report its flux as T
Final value 6.356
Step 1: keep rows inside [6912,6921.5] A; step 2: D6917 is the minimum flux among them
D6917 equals 6.356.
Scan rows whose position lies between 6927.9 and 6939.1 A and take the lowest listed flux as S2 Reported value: 6.24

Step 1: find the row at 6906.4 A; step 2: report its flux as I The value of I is 6.284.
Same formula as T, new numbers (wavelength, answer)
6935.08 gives 6.649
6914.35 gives 6.502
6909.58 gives 6.646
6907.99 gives 6.442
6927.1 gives 6.464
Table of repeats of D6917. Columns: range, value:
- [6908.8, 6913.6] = 6.634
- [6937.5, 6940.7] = 6.308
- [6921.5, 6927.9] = 6.422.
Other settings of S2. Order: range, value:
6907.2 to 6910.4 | 6.442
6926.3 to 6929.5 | 6.464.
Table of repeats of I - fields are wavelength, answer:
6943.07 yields 6.285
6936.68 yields 6.67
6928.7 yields 6.464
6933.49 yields 6.417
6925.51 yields 6.422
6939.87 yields 6.308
